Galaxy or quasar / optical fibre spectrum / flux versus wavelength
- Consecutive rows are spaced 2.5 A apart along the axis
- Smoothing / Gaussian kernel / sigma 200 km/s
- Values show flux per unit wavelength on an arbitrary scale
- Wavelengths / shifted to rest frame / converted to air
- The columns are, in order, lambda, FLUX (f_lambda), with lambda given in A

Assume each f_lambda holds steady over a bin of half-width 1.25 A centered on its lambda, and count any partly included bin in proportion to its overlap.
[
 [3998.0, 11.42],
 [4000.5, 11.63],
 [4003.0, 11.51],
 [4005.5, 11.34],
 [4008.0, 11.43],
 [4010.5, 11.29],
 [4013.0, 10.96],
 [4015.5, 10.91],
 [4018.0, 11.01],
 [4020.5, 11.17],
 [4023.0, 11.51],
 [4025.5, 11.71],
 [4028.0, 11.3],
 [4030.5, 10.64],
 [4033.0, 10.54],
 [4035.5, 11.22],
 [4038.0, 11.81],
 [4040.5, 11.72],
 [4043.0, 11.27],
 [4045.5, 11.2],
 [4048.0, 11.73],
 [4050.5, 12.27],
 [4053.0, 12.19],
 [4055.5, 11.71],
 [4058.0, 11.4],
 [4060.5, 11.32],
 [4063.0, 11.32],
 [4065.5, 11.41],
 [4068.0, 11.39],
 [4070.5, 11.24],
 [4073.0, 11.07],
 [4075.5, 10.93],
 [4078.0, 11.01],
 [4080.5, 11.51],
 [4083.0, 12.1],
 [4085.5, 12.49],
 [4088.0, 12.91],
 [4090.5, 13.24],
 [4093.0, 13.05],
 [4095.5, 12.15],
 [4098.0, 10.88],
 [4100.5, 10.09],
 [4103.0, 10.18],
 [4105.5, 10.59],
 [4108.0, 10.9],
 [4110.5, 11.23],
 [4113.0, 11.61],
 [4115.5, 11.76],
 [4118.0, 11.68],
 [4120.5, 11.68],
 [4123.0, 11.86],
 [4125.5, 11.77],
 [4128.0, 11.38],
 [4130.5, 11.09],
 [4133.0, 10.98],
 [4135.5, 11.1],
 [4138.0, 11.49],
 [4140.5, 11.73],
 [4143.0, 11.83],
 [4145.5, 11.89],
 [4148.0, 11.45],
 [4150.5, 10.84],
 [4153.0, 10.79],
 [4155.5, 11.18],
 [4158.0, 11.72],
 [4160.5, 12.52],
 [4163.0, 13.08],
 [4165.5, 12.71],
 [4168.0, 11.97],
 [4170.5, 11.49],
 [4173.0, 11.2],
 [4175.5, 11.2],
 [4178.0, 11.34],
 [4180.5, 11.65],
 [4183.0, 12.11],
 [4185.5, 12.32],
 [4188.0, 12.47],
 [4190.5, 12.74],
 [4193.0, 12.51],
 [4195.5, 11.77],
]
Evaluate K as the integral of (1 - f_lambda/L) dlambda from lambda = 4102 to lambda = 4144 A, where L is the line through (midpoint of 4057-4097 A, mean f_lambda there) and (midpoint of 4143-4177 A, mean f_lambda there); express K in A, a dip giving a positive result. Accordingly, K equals 1.4 A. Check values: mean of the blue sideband 11.8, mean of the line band 11.3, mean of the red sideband 11.7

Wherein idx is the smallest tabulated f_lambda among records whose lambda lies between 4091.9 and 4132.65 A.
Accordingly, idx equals 10.09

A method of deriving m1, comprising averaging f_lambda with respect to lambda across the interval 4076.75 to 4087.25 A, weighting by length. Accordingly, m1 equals 11.8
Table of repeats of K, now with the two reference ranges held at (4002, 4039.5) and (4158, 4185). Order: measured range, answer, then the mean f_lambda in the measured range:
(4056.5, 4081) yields 0.4 A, 11.3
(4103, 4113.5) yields 0.6 A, 10.9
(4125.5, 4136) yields 0.5 A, 11.2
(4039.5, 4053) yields -0.4 A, 11.7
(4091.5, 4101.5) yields 0.0 A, 11.6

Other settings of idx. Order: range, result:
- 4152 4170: 10.79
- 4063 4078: 10.93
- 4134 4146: 11.1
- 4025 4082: 10.54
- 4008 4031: 10.64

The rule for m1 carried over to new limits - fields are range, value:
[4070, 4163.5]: 11.5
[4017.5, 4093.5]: 11.6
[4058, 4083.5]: 11.3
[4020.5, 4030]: 11.4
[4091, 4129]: 11.4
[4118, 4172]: 11.6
